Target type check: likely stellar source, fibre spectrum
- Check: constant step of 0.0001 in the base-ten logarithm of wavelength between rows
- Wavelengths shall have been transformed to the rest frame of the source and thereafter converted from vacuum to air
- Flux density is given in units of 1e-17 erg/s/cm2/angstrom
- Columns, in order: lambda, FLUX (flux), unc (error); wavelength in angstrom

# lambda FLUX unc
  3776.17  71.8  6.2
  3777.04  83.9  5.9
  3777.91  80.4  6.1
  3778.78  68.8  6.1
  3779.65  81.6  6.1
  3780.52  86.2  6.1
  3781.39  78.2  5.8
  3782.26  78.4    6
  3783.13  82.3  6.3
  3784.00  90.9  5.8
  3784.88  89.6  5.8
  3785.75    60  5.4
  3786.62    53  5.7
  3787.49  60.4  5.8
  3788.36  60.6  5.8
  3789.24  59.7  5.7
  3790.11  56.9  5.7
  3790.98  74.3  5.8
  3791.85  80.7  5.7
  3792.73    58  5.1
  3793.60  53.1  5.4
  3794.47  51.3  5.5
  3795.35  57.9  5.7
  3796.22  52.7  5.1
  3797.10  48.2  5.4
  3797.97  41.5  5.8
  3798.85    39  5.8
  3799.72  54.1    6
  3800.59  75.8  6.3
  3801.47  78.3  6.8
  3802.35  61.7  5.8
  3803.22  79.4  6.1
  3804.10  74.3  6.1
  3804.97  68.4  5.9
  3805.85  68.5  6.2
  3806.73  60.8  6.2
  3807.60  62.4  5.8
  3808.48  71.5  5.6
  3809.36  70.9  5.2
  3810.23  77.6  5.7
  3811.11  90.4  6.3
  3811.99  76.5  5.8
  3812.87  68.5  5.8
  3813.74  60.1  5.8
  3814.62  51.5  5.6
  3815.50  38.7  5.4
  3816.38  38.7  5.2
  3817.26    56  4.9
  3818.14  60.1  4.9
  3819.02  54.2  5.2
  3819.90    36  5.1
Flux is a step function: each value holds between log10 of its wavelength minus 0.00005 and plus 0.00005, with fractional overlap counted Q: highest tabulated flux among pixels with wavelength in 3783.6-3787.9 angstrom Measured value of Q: 90.9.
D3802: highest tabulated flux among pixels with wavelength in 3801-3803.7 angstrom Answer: 79.4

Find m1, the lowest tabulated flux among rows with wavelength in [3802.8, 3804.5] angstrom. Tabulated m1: 74.3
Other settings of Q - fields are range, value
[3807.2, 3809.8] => 71.5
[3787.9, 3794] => 80.7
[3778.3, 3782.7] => 86.2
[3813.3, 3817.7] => 60.1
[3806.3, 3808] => 62.4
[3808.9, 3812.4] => 90.4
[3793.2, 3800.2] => 57.9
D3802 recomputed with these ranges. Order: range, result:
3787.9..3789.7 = 60.6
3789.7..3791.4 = 74.3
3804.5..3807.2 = 68.5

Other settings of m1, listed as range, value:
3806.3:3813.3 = 60.8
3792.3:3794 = 53.1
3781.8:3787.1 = 53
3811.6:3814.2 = 60.1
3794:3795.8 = 51.3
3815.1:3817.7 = 38.7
